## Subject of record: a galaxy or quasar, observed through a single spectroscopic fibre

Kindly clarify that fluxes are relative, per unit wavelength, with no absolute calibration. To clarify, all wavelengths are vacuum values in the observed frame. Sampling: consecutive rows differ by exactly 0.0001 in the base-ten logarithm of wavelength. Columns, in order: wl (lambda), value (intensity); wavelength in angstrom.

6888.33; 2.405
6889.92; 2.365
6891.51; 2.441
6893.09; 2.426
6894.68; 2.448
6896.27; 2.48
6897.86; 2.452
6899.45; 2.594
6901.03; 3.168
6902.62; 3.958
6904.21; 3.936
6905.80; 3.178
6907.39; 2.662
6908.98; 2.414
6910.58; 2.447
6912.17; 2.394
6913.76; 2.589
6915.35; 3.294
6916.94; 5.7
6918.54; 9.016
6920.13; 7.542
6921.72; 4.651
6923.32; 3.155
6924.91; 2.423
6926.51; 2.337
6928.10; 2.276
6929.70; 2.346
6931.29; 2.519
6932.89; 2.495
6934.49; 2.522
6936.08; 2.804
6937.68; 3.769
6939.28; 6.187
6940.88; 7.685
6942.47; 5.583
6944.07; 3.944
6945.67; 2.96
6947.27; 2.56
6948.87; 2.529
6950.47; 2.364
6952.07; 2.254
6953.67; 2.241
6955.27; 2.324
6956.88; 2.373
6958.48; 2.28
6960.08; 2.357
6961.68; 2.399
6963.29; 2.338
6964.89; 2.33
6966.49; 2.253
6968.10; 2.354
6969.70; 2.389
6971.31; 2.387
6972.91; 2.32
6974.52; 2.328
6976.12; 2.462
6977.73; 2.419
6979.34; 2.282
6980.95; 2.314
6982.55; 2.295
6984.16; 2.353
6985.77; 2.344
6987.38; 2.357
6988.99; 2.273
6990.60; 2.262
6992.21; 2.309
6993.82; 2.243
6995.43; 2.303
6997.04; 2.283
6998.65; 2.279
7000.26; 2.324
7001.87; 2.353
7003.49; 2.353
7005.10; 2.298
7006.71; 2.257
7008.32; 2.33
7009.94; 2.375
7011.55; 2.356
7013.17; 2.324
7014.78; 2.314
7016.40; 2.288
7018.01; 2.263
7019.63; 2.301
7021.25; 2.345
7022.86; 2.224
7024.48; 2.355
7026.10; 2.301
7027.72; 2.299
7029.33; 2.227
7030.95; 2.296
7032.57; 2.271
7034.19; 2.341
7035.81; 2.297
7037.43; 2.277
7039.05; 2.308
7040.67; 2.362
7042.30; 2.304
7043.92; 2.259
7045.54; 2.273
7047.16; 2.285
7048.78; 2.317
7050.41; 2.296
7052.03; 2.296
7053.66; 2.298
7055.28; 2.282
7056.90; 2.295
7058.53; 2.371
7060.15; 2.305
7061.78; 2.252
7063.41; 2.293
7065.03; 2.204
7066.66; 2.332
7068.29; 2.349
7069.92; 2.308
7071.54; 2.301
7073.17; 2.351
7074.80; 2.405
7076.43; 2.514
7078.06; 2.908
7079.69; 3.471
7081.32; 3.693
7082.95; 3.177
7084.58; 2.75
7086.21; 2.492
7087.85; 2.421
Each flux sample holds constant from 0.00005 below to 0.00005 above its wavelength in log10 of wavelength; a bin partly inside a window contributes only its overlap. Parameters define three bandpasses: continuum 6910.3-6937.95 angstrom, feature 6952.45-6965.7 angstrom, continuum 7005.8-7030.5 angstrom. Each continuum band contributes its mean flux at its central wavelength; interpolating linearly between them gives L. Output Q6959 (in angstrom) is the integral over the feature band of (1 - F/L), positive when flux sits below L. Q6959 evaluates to 3.3 angstrom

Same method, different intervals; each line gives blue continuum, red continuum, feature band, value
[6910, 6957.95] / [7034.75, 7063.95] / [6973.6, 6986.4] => 3.0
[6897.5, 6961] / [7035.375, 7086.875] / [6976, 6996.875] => 4.7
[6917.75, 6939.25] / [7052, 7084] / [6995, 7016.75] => 5.4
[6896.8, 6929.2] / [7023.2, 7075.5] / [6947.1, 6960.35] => 3.5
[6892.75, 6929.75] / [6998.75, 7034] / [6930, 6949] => -4.1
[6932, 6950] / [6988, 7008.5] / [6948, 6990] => 9.9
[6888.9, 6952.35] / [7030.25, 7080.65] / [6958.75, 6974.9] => 3.8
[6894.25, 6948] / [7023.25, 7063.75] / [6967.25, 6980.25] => 2.9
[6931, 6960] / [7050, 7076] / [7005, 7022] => 2.6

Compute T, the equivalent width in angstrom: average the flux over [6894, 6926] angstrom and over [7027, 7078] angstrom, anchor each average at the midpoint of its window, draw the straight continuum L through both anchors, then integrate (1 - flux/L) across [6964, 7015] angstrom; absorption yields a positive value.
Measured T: 9.9 angstrom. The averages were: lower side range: 3.62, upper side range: 2.32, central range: 2.33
